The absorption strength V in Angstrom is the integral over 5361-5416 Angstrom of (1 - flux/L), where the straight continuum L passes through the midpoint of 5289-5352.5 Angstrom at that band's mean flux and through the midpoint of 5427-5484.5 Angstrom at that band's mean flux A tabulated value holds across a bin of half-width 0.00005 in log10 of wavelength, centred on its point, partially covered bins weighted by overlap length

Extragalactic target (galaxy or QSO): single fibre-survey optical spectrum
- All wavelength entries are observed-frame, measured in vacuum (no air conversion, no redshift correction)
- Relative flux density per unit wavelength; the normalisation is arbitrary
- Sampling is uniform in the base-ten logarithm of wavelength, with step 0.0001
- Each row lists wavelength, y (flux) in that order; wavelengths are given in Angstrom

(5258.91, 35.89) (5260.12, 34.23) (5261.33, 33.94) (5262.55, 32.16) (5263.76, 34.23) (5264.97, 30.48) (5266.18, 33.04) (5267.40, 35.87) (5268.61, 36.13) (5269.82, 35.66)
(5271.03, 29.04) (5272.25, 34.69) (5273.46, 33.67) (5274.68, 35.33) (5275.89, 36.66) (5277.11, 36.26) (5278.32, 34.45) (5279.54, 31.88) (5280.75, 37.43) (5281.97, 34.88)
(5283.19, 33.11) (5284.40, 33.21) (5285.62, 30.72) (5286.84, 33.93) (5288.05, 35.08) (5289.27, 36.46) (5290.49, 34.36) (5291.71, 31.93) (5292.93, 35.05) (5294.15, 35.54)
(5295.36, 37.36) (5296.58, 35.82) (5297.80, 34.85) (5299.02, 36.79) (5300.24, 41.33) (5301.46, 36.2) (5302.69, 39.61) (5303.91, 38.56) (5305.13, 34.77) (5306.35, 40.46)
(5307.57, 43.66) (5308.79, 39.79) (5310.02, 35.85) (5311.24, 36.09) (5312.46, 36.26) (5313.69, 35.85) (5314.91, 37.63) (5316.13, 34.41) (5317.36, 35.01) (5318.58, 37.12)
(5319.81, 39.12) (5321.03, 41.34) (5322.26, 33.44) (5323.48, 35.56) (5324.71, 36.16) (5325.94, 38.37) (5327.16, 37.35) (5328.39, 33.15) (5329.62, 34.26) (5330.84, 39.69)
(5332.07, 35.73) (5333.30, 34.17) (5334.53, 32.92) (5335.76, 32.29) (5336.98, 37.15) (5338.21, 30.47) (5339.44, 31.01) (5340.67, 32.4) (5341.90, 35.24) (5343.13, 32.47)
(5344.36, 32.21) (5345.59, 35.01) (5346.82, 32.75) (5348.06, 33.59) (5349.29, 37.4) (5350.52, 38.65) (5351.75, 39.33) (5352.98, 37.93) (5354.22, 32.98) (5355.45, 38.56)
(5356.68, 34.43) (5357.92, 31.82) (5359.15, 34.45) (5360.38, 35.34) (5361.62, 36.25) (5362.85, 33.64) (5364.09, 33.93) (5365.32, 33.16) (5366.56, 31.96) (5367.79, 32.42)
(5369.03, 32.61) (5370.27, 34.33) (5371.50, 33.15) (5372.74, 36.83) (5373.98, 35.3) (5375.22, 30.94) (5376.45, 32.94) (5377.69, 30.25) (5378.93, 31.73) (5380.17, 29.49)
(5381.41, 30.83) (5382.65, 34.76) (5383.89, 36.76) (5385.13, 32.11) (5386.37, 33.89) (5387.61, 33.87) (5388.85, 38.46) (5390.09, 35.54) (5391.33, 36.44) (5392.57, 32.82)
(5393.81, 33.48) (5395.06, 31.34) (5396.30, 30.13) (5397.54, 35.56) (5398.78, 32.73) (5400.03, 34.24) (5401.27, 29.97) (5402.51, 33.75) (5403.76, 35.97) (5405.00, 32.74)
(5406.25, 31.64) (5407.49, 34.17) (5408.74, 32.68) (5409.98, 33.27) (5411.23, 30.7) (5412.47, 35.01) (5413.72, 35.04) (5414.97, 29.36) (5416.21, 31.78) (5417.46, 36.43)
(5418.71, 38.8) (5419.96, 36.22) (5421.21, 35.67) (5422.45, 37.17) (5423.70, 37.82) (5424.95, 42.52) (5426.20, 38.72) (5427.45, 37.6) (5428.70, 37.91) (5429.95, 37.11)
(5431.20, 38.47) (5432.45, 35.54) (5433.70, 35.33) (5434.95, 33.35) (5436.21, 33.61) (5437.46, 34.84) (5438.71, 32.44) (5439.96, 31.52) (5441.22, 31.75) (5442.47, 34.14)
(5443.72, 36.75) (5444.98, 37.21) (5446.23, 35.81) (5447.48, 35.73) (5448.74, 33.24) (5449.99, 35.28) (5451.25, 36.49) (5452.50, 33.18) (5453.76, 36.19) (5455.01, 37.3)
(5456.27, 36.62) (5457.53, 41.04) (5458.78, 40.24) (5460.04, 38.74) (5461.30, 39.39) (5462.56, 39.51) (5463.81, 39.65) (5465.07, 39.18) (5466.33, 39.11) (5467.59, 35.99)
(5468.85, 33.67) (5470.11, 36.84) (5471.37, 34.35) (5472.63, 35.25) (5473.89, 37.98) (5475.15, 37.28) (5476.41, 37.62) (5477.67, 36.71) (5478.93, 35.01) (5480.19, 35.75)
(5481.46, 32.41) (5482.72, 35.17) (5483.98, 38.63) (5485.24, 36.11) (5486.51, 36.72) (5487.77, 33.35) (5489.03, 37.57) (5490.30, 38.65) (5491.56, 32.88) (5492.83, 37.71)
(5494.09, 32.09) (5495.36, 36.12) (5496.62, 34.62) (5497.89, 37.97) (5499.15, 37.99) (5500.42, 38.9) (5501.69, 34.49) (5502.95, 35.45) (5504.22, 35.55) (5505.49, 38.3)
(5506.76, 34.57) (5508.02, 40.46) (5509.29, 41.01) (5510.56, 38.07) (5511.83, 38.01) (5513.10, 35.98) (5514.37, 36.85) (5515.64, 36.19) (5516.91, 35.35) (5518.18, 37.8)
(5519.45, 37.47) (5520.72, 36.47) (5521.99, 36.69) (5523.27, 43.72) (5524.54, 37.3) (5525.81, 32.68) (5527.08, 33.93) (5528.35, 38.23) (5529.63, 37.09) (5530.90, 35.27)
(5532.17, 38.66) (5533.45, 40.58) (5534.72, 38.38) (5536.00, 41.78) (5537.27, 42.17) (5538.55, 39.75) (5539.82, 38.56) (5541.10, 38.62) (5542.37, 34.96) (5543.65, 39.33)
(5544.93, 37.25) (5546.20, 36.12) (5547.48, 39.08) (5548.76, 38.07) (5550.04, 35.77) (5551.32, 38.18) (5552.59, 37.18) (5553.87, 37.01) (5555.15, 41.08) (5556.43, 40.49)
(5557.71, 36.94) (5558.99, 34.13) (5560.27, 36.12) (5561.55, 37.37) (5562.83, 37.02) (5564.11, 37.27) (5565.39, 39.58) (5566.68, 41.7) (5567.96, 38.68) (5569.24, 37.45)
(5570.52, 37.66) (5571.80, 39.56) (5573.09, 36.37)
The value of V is 4.3 Angstrom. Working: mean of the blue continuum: 36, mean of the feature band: 33.3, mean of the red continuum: 36.2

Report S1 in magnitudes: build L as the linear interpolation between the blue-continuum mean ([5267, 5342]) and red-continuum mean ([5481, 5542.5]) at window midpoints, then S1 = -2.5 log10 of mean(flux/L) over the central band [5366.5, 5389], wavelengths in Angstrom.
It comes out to 0.09 mag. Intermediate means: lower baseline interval 35.6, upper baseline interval 37.1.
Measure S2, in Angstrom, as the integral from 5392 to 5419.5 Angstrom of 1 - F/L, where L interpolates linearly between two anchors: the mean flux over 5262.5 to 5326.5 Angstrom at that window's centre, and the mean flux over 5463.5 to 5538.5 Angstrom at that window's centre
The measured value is 2.4 Angstrom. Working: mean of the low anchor 35.7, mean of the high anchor 37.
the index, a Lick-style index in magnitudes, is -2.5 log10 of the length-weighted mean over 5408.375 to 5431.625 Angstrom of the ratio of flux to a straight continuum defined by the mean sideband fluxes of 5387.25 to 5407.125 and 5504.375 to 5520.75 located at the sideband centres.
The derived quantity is -0.05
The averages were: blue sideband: 33.7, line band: 35.9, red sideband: 37.4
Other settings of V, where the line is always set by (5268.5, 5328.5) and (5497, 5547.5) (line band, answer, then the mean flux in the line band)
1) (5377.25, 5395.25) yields 1.5 Angstrom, 33.5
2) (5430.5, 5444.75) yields 1.0 Angstrom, 34.4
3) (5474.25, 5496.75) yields 0.9 Angstrom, 35.9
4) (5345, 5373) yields 1.3 Angstrom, 34.8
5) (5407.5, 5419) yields 1.0 Angstrom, 33.5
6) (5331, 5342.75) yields 0.8 Angstrom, 33.7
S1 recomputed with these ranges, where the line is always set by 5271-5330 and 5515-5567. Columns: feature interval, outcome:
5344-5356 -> 0.01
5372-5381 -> 0.13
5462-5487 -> 0.02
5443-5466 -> 0.00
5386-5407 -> 0.09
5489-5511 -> 0.02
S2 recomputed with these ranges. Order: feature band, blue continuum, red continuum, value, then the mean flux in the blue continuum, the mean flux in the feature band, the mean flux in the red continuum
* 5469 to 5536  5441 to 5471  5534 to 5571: 1.4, 36.8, 36.7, 38.2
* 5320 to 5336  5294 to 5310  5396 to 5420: 0.5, 38.1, 35.9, 33.5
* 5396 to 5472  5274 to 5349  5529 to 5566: 2.7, 35.6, 35.6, 38.1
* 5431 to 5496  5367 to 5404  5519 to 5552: -0.6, 33.4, 36.1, 37.9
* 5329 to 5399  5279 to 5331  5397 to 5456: 3.1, 36.2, 34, 35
